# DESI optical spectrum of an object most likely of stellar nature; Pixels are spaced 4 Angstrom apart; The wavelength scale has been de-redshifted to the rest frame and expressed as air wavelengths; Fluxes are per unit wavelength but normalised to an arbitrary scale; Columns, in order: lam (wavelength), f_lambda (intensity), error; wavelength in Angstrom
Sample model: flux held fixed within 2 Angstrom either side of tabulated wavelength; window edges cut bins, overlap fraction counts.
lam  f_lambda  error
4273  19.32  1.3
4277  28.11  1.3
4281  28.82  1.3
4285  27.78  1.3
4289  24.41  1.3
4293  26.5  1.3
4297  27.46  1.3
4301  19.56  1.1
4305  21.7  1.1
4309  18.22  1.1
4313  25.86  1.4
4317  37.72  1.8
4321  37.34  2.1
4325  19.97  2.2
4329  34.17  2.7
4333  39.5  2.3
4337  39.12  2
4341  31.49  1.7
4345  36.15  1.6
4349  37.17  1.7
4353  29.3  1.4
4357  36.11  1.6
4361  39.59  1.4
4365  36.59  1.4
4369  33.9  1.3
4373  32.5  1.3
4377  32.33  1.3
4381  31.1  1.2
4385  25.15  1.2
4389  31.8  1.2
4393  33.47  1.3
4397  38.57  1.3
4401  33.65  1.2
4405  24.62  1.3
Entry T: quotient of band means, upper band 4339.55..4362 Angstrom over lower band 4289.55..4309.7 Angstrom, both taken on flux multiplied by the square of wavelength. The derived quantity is 1.55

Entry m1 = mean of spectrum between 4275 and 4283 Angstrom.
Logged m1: 28.5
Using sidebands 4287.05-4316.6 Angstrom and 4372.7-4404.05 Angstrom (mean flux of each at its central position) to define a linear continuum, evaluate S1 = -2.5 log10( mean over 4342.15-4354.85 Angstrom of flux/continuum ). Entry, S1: -0.199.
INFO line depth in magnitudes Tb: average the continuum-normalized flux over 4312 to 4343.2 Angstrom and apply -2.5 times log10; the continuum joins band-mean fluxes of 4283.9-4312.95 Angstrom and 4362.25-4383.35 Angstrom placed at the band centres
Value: -0.21 mag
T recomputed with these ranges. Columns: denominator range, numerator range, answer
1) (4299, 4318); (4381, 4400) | 1.40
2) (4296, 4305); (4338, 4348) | 1.56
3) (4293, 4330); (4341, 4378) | 1.33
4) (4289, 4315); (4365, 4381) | 1.47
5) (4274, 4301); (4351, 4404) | 1.32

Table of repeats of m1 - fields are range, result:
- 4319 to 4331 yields 30.5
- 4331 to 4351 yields 36.7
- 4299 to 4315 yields 21.3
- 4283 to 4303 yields 25.1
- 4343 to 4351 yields 36.7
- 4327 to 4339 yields 37.6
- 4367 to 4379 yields 32.9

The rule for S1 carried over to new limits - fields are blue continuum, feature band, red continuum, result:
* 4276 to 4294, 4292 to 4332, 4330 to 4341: 0.202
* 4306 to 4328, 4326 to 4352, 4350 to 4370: -0.122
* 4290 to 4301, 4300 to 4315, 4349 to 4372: 0.259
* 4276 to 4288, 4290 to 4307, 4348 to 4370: 0.230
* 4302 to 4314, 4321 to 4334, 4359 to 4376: -0.206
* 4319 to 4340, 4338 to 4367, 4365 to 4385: -0.074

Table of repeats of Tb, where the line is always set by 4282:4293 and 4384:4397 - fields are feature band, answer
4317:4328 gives -0.10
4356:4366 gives -0.24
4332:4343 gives -0.25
